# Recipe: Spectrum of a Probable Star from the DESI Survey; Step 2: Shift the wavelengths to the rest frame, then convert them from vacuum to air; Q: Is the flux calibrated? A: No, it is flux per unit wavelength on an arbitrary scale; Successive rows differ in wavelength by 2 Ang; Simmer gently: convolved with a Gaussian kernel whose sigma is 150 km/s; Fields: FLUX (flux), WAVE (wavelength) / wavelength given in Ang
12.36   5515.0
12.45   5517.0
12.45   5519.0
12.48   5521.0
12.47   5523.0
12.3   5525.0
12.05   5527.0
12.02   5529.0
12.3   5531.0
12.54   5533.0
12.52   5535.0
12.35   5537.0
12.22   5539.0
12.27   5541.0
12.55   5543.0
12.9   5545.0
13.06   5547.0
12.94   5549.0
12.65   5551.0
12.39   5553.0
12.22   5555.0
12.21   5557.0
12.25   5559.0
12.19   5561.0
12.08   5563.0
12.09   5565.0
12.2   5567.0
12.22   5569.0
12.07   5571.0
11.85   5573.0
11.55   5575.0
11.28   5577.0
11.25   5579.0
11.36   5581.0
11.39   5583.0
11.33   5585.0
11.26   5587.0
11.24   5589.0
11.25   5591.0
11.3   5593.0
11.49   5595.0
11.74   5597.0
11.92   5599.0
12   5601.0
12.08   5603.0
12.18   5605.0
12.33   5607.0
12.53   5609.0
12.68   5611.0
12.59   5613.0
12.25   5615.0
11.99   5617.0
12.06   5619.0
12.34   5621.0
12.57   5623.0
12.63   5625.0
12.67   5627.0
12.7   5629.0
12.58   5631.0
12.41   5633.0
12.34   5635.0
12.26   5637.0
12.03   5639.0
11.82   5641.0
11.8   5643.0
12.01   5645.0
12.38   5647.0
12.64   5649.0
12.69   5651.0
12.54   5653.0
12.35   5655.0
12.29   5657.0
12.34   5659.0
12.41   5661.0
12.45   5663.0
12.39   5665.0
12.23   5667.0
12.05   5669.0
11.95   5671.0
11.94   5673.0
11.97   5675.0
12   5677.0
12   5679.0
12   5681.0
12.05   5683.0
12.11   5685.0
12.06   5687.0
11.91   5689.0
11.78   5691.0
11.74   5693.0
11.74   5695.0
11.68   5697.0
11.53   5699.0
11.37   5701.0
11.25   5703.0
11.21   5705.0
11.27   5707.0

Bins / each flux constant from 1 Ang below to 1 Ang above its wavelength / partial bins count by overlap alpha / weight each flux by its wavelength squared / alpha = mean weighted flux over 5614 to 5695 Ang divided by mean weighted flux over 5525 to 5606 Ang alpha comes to 1.0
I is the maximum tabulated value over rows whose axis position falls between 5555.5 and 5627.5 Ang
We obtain 12.68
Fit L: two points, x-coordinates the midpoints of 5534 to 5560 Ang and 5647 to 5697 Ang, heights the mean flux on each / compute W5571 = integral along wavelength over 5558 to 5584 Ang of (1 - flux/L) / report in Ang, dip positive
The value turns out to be 1.3 Ang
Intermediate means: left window 12.5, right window 12.1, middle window 11.8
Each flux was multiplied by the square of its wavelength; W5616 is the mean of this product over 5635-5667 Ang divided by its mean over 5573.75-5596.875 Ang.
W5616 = 1.11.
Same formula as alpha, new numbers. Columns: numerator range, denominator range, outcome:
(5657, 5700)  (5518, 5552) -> 1.01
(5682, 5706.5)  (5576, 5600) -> 1.06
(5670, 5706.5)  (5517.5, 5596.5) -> 1.02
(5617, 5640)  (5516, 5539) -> 1.04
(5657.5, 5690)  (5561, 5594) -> 1.08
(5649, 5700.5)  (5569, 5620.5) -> 1.05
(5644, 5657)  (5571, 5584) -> 1.11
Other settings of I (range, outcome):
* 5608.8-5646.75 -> 12.7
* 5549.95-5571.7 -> 12.65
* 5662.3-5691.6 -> 12.45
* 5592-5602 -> 12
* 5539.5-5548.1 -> 13.06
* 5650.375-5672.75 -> 12.69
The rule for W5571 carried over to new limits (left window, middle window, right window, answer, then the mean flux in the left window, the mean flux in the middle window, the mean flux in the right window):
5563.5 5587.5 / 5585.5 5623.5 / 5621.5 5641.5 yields 0.27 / 11.7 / 12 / 12.4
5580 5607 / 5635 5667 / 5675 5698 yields -1.34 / 11.6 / 12.3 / 11.9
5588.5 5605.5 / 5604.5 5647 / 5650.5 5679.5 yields -1.45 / 11.7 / 12.3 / 12.2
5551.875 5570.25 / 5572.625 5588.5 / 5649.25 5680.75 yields 1.08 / 12.2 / 11.4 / 12.2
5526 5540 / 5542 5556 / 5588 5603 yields -0.65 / 12.3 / 12.7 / 11.6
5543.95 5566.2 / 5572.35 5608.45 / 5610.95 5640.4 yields 2.36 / 12.5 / 11.6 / 12.4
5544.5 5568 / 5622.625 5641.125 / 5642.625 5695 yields -0.27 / 12.4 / 12.4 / 12.2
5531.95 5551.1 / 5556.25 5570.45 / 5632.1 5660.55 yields 0.41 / 12.6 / 12.2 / 12.3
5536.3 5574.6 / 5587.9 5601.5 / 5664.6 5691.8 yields 0.77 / 12.3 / 11.5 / 12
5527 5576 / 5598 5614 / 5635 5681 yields -0.04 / 12.3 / 12.3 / 12.2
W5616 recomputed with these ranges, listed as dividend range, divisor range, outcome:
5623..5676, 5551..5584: 1.06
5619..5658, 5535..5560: 1.02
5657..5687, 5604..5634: 0.99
